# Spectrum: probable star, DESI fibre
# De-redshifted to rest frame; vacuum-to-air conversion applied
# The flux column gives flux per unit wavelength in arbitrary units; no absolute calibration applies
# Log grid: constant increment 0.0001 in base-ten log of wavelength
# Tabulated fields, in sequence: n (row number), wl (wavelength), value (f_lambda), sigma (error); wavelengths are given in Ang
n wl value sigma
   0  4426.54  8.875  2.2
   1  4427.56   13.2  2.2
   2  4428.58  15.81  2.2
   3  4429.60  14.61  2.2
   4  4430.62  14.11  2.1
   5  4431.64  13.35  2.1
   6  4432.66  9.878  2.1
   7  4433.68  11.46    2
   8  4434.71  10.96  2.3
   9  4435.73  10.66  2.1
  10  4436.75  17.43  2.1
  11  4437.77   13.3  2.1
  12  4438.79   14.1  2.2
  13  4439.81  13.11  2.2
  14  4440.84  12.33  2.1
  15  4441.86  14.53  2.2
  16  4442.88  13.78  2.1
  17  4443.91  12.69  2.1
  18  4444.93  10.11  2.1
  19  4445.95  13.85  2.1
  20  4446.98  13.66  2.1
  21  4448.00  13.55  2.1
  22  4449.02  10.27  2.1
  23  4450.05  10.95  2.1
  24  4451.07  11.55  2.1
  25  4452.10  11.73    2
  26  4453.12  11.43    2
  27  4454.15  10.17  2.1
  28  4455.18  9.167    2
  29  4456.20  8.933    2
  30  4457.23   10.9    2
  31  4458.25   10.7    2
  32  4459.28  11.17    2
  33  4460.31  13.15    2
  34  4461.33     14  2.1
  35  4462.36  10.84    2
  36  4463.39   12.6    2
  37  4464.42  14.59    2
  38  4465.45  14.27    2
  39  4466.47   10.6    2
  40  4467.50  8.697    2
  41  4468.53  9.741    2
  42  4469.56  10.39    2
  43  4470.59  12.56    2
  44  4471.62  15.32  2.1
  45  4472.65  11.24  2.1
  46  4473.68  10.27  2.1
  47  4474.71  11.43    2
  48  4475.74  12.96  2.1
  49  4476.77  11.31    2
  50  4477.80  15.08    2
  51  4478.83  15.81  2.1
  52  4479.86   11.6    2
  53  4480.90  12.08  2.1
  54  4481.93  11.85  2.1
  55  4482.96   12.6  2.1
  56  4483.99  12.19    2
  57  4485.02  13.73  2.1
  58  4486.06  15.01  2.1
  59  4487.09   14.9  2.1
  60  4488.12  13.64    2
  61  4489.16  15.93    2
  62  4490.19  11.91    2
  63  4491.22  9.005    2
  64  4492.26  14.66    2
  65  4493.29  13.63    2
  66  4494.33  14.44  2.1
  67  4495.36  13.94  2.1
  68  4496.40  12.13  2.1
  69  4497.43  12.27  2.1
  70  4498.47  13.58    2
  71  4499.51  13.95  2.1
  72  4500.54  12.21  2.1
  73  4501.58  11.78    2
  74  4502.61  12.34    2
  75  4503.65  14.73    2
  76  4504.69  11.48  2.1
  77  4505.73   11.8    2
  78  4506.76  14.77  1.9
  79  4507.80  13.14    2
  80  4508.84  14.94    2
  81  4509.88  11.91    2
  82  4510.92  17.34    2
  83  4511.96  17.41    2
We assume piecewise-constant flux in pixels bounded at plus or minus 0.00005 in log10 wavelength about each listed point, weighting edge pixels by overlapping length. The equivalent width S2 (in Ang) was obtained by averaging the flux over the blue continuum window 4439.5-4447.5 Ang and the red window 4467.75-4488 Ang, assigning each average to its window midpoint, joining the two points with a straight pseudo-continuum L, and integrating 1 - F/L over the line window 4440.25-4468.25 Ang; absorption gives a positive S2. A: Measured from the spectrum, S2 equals 2.2 Ang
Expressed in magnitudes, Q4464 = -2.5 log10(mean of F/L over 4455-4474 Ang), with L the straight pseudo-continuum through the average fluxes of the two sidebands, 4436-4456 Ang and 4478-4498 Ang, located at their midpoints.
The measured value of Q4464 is 0.11 mag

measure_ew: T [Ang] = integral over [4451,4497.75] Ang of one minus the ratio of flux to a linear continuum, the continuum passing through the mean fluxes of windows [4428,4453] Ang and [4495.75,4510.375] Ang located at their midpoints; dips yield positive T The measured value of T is 2.0 Ang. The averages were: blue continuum 12.8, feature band 12.3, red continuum 12.9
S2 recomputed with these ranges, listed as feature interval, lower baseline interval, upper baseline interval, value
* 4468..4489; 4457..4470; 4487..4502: -0.55 Ang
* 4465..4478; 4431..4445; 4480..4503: 1.22 Ang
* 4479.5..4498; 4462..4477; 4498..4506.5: -1.06 Ang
